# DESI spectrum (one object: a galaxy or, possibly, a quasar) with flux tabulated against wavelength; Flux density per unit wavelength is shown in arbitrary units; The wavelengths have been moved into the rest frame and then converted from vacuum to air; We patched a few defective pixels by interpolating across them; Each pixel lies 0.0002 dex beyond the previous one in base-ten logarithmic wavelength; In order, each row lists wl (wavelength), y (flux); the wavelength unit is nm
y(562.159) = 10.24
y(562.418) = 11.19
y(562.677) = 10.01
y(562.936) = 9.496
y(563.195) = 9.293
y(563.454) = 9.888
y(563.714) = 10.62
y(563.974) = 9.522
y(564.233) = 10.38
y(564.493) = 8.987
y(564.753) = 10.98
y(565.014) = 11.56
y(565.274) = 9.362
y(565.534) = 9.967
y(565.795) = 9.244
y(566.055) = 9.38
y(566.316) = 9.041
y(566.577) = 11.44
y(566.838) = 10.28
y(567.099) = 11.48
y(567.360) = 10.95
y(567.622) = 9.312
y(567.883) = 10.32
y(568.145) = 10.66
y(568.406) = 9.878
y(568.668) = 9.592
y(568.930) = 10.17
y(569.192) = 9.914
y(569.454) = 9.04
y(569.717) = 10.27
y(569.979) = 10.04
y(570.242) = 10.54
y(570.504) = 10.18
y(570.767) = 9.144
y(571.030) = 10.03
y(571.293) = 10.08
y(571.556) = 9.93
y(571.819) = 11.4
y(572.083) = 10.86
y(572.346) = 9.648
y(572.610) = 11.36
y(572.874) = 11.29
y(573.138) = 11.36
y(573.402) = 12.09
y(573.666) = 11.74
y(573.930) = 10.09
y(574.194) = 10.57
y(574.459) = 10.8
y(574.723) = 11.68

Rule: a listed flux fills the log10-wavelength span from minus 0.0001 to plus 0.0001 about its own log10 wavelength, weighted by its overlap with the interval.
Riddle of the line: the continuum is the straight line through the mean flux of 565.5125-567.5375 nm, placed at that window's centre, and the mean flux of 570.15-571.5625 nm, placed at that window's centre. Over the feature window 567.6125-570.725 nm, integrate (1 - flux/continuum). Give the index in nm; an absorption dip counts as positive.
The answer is 0.02 nm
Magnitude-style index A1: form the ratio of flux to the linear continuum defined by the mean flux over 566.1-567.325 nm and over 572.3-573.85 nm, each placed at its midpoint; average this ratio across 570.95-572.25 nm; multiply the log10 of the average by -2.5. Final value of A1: 0.07 mag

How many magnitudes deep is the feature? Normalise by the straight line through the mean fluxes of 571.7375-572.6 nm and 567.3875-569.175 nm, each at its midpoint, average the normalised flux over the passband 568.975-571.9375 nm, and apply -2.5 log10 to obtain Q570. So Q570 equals 0.04 mag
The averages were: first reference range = 10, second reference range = 10.7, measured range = 10.1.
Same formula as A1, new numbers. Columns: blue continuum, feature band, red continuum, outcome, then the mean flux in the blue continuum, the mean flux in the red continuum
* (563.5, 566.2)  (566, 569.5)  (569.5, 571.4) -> -0.02 mag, 9.99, 9.99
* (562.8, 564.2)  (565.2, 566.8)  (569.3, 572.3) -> 0.02 mag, 9.81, 10.1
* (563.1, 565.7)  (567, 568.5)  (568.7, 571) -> -0.05 mag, 10.1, 9.9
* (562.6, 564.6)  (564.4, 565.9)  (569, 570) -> -0.03 mag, 9.78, 9.81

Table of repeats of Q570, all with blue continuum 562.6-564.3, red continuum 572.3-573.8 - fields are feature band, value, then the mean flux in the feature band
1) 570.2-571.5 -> 0.108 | 9.96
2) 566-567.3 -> -0.005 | 10.4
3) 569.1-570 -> 0.108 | 9.78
